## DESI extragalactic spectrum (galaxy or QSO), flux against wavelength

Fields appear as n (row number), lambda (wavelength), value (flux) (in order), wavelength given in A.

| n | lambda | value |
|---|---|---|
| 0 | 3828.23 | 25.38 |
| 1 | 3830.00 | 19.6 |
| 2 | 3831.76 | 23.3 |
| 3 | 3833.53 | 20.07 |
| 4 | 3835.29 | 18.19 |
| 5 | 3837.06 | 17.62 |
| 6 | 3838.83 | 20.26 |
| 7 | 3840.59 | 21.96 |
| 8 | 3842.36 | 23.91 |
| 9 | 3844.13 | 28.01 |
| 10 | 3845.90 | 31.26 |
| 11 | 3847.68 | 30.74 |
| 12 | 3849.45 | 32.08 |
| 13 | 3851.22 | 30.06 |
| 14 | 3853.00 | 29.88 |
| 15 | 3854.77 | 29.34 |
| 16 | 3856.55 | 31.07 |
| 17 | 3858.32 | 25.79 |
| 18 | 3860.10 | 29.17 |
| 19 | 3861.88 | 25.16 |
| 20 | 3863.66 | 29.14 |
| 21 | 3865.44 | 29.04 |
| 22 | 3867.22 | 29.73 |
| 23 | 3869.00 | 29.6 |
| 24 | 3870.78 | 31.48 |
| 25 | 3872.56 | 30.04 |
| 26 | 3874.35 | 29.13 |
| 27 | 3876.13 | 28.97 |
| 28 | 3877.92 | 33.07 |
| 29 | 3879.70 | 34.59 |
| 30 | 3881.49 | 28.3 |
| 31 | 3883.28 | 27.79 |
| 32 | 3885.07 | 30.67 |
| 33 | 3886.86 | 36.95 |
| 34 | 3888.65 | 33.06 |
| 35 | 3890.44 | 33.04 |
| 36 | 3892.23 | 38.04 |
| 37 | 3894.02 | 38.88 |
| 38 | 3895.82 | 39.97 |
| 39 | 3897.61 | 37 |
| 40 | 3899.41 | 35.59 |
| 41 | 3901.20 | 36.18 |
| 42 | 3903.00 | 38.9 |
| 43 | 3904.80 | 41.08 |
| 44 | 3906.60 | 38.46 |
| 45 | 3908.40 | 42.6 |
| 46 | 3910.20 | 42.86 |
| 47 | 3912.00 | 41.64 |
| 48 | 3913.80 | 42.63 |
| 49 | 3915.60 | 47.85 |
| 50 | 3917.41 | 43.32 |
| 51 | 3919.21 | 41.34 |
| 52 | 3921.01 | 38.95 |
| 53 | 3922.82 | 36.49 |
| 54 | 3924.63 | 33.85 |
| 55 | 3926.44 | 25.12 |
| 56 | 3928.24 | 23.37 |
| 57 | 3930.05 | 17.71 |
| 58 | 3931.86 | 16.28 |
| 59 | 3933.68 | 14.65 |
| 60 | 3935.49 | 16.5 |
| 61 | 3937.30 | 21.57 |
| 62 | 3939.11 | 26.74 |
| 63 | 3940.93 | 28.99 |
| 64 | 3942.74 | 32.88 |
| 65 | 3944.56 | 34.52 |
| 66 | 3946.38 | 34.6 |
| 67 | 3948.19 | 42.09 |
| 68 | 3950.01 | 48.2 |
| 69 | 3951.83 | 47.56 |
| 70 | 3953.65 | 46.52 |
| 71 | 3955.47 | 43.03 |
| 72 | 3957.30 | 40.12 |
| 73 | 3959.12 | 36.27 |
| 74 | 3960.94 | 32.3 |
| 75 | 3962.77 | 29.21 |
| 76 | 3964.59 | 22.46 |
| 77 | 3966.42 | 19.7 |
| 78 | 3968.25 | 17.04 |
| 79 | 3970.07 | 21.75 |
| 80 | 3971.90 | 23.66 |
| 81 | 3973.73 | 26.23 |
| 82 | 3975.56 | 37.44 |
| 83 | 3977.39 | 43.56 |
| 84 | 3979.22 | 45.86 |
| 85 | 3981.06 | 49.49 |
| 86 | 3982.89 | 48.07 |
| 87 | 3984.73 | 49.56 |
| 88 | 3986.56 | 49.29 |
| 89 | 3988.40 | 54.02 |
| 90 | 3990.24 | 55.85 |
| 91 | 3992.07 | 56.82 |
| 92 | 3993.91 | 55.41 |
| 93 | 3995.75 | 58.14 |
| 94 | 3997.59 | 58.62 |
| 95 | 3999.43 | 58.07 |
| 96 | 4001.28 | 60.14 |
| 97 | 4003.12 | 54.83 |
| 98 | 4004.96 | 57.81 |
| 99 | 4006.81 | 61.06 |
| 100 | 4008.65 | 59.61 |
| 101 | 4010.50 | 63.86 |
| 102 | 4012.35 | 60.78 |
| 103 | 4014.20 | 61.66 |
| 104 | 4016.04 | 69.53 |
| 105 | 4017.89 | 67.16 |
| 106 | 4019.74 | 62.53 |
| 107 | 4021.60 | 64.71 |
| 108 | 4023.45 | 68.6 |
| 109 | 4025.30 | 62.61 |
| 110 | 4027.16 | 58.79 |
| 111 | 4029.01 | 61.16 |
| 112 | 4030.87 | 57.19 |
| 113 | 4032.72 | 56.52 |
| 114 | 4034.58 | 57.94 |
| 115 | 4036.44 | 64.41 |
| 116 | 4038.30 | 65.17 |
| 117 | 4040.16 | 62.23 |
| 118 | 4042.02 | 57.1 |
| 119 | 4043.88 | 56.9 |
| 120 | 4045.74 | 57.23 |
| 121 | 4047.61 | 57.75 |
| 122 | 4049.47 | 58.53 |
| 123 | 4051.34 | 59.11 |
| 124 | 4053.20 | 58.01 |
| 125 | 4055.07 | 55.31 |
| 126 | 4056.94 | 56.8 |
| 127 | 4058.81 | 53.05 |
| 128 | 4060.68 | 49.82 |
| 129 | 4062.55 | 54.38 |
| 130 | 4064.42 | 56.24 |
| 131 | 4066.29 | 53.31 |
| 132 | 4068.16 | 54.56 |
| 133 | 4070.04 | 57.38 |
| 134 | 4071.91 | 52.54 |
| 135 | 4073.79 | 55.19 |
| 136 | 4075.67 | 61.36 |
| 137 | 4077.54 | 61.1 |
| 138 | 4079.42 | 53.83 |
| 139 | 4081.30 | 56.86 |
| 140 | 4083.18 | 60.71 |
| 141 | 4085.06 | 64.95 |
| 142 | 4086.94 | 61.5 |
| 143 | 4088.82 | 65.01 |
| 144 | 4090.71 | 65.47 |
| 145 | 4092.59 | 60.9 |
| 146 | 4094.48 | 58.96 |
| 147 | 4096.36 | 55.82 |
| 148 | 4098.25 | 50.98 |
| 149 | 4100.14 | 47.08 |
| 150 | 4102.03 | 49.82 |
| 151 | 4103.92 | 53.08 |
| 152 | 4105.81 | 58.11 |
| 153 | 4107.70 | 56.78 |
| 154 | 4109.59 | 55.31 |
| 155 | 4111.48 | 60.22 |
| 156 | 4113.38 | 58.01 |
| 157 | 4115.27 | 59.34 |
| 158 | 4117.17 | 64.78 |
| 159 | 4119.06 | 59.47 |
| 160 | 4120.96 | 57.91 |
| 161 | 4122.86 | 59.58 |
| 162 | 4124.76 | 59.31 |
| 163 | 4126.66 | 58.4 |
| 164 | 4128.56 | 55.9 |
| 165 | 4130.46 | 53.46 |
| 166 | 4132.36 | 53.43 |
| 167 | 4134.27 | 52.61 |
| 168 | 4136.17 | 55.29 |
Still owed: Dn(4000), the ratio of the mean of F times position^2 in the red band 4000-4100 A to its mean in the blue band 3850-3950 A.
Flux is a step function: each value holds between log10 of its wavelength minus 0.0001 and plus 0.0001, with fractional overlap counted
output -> 1.95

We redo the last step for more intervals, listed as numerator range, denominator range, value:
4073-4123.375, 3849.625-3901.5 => 2.05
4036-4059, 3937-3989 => 1.68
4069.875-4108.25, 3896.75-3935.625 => 1.82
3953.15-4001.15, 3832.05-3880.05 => 1.61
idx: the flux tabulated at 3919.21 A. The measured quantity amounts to 41.34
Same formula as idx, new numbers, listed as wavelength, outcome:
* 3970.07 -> 21.75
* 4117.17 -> 64.78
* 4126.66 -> 58.4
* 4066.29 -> 53.31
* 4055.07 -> 55.31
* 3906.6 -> 38.46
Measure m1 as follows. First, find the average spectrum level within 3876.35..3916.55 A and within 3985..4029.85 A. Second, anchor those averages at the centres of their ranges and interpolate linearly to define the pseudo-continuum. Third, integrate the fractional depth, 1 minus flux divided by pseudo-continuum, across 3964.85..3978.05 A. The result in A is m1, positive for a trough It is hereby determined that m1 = 6.6 A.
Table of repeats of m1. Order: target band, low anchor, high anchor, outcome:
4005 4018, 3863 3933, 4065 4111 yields -4.04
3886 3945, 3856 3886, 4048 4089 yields 2.45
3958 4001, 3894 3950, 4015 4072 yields 4.57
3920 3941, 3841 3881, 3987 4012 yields 8.95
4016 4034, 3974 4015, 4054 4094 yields -2.28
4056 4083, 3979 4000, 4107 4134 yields 0.26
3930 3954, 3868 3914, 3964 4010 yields 6.15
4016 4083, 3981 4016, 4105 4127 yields -0.90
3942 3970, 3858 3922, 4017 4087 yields 6.16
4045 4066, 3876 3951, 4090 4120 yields -1.99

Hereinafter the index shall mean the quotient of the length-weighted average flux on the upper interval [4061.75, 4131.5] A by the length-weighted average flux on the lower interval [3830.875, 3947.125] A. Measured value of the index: 1.9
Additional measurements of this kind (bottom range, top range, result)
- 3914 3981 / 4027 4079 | 1.77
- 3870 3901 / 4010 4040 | 1.87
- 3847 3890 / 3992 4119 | 1.94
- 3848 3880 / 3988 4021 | 2.01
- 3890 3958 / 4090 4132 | 1.61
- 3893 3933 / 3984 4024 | 1.64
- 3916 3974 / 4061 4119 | 1.86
